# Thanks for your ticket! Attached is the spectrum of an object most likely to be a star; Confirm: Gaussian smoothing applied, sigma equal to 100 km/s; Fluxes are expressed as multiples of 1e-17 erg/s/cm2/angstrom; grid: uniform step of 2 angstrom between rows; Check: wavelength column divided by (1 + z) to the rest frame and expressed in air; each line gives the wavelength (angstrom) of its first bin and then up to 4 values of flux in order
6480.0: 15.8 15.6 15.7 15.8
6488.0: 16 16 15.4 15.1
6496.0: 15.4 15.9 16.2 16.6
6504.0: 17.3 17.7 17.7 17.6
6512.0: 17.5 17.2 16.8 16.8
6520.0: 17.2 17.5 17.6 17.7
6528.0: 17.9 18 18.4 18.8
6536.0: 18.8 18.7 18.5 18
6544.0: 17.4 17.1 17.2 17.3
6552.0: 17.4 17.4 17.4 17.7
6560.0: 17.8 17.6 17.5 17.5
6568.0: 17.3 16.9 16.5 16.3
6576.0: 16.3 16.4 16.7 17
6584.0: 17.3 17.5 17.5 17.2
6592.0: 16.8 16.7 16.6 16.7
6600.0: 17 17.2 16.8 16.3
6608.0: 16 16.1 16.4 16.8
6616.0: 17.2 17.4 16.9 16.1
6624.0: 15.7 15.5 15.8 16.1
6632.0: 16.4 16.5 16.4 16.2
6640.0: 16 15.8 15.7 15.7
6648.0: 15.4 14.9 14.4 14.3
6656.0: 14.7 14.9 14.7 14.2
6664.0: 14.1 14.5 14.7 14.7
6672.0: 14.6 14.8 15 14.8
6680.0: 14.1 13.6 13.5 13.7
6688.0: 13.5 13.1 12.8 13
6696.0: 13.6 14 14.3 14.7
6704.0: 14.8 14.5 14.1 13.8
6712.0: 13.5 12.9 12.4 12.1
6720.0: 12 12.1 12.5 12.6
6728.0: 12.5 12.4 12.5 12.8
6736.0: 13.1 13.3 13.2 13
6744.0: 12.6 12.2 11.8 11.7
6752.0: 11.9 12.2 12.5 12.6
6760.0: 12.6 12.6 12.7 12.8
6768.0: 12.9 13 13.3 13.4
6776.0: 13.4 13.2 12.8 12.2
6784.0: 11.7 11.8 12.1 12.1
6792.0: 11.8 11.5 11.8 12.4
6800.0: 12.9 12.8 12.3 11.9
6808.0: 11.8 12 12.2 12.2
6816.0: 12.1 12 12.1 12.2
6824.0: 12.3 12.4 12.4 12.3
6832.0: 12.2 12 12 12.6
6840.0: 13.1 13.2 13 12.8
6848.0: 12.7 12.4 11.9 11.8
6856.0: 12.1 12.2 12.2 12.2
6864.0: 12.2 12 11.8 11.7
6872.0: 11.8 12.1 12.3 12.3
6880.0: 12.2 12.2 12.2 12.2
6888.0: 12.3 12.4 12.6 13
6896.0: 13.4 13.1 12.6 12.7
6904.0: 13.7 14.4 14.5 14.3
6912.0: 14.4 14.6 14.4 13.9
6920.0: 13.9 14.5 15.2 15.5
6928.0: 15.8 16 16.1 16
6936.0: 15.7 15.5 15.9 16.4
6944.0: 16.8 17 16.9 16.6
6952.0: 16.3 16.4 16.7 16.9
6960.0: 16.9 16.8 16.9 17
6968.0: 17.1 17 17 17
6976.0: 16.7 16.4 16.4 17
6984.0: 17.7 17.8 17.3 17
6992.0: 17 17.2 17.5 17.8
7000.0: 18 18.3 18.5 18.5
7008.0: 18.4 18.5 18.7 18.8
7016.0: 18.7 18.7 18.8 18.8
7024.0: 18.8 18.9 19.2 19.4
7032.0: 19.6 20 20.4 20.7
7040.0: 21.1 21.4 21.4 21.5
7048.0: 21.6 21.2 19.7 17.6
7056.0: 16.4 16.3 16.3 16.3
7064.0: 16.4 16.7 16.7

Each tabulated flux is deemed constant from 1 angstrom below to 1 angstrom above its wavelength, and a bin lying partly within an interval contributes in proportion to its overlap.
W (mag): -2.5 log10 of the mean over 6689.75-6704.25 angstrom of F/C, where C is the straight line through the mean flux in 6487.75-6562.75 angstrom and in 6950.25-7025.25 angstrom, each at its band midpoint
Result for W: 0.25 mag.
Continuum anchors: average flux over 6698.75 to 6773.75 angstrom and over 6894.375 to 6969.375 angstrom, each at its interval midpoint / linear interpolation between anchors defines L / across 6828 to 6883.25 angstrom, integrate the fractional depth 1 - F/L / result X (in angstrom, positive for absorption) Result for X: 8.24 angstrom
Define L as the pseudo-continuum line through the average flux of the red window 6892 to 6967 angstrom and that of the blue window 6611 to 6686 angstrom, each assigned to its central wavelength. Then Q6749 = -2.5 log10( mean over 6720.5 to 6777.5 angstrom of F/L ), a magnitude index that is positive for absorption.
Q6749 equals 0.21 mag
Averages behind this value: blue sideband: 15.3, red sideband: 15.3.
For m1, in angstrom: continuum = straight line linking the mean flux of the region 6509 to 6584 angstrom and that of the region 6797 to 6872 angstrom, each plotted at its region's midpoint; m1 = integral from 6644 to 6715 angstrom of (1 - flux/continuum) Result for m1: 3.8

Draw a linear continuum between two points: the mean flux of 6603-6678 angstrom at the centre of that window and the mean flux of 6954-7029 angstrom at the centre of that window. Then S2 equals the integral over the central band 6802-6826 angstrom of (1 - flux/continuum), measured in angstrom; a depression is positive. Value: 6.5 angstrom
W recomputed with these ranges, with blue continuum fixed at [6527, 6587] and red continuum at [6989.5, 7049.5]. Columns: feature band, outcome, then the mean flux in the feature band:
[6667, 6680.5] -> 0.21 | 14.7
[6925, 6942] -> 0.19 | 15.8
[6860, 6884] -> 0.47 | 12.1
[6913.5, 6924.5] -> 0.29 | 14.4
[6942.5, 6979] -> 0.13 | 16.8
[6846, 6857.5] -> 0.45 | 12.2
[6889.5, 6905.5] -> 0.40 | 13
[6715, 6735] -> 0.41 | 12.4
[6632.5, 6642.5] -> 0.10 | 16.2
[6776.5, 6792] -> 0.43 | 12.3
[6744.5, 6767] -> 0.42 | 12.3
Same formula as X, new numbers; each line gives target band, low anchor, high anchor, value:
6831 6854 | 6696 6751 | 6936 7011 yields 3.8 angstrom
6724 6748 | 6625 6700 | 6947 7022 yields 4.2 angstrom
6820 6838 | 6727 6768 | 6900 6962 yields 2.1 angstrom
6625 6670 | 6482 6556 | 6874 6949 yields 2.5 angstrom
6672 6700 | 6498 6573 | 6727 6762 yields 0.1 angstrom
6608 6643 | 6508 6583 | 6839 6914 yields 0.0 angstrom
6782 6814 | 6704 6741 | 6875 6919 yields 2.4 angstrom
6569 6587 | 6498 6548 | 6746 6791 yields -0.4 angstrom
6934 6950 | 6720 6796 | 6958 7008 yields 0.1 angstrom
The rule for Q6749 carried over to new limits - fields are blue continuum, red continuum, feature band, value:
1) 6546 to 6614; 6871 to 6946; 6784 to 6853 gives 0.21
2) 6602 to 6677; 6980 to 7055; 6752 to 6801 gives 0.32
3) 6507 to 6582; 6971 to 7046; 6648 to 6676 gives 0.21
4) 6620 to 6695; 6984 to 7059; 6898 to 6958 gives 0.17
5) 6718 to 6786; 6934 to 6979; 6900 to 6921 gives 0.12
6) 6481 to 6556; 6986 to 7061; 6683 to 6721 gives 0.30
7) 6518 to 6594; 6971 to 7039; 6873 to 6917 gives 0.35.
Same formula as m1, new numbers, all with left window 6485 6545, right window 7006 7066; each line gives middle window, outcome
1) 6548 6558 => 0.0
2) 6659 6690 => 6.1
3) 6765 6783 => 5.1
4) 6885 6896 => 3.5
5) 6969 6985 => 1.6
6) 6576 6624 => 2.0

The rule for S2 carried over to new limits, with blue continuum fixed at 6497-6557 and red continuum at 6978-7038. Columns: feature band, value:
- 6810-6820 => 3.3 angstrom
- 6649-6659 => 1.7 angstrom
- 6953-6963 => 0.8 angstrom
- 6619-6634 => 1.3 angstrom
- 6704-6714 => 2.2 angstrom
